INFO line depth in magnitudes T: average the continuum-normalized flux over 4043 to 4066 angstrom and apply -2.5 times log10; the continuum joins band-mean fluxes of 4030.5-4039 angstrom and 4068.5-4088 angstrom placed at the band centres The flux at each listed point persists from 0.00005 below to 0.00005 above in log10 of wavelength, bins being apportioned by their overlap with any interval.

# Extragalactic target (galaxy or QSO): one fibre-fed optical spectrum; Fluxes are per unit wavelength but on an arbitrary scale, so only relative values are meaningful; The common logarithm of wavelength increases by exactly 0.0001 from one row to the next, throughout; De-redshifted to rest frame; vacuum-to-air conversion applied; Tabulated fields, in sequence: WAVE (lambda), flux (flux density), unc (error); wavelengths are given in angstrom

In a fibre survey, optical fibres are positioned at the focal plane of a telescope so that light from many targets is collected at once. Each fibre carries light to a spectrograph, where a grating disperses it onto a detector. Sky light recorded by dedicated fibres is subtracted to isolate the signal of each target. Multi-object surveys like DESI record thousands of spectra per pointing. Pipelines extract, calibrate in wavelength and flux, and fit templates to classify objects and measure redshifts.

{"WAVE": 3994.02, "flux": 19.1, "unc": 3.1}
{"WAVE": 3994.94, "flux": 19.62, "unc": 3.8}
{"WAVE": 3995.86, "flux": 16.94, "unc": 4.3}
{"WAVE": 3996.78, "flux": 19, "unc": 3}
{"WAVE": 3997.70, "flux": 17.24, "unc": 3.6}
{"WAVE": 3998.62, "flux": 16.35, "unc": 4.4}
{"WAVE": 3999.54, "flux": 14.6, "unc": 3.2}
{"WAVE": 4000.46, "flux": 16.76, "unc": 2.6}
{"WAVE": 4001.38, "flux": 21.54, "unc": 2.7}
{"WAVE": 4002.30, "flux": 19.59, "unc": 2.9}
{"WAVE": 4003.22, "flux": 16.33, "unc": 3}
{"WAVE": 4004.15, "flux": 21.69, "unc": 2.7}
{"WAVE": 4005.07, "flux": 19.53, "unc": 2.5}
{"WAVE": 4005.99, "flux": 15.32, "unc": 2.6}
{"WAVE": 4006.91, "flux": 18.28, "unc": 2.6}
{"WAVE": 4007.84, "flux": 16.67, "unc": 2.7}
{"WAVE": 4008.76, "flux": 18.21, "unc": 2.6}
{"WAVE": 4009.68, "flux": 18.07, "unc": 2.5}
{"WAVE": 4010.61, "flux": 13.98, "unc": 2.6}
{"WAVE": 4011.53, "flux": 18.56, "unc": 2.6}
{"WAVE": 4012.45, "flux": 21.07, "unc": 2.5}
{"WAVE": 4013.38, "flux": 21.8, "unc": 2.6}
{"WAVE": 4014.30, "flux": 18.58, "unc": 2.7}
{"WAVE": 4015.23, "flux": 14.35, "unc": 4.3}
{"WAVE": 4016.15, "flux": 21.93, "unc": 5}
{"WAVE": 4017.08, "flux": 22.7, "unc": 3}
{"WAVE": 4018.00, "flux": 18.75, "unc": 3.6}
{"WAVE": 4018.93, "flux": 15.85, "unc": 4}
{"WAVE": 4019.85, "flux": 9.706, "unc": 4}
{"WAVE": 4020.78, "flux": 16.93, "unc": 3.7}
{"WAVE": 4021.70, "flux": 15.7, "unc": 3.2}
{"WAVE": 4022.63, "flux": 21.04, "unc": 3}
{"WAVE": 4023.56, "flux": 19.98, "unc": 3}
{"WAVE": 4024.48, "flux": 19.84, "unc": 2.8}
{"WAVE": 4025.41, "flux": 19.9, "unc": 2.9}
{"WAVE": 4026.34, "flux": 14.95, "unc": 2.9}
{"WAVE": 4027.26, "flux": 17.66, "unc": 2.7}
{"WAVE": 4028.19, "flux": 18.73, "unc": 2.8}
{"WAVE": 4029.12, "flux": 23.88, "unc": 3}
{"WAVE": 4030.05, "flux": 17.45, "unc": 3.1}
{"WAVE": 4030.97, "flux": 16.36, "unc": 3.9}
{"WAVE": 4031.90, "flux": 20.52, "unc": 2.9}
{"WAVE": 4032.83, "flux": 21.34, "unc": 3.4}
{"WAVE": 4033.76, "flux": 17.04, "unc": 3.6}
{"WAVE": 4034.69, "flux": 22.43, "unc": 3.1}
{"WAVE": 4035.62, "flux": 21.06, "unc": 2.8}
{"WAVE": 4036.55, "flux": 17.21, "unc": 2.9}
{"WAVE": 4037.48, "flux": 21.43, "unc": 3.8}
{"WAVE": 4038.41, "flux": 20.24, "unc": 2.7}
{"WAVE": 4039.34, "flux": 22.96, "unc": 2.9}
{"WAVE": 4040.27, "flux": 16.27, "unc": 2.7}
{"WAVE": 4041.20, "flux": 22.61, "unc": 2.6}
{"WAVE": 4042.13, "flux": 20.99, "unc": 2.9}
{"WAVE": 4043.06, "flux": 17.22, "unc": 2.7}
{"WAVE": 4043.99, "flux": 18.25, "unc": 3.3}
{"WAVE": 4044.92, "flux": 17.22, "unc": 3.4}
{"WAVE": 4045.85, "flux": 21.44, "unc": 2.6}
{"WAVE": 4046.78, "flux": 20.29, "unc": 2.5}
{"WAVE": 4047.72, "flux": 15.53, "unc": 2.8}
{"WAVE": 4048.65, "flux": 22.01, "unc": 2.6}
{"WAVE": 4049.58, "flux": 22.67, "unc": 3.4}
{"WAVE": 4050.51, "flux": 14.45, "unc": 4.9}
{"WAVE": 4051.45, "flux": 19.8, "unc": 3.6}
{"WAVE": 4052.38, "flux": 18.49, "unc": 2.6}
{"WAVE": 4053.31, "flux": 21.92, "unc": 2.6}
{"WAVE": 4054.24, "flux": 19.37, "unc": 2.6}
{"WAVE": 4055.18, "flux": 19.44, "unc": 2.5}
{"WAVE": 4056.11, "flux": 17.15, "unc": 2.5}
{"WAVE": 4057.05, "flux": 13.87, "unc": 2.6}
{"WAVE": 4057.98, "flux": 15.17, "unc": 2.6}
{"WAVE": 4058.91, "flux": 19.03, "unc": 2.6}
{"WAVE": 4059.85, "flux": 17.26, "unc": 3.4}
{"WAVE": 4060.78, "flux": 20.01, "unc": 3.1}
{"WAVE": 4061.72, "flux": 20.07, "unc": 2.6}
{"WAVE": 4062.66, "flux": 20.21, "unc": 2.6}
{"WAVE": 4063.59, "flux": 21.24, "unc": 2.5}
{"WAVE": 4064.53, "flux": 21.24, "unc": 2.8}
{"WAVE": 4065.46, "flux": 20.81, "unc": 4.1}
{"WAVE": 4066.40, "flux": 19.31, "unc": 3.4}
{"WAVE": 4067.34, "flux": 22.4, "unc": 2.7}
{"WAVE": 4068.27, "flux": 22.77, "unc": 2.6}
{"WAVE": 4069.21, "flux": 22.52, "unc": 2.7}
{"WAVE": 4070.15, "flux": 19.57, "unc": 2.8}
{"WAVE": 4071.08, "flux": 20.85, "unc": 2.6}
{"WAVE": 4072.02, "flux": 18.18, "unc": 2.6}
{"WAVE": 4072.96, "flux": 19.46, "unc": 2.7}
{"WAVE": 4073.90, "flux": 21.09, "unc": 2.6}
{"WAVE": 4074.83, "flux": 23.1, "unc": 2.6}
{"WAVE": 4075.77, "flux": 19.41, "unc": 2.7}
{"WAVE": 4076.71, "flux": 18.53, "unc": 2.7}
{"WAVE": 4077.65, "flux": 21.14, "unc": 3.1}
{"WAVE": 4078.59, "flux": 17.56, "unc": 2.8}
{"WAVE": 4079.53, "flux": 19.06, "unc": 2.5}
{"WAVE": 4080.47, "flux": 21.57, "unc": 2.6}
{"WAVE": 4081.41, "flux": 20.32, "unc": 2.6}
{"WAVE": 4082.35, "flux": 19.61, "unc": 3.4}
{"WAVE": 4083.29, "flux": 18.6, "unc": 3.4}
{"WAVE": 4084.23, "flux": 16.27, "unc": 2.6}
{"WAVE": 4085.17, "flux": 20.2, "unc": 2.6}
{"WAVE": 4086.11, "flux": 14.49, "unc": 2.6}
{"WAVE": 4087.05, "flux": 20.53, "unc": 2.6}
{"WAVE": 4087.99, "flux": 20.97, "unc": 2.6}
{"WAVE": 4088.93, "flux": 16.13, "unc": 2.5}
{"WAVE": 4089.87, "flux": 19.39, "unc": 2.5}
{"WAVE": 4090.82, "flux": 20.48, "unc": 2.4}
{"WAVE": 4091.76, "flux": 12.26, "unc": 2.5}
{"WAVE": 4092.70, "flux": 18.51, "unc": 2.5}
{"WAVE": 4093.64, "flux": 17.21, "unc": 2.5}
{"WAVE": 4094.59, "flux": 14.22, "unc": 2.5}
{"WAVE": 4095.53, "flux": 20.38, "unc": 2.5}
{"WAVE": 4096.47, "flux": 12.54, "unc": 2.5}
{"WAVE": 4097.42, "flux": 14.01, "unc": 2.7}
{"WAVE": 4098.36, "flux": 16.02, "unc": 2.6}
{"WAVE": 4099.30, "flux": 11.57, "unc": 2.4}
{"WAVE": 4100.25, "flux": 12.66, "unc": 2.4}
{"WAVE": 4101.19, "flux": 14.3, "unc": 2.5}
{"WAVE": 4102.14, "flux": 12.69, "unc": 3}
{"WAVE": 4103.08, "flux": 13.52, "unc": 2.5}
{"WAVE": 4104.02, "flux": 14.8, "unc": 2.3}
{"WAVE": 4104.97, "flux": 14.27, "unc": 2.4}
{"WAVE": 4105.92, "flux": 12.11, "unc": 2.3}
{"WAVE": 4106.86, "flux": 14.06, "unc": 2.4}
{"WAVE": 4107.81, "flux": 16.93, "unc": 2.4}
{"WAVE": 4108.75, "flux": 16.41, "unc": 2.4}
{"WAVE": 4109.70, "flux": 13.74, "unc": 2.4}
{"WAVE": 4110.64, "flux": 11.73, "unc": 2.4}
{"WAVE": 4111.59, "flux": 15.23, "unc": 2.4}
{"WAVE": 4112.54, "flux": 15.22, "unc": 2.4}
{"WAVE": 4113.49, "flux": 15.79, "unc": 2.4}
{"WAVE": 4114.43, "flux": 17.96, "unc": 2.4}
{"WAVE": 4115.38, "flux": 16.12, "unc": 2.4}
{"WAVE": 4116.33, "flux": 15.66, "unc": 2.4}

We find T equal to 0.04 mag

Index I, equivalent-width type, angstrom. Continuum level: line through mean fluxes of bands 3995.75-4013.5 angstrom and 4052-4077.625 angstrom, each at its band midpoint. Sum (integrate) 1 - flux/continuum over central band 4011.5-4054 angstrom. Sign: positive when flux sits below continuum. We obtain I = -0.6 angstrom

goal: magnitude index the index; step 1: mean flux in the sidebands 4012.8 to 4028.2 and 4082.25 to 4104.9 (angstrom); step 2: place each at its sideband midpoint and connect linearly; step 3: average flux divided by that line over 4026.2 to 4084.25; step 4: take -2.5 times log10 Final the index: -0.139 mag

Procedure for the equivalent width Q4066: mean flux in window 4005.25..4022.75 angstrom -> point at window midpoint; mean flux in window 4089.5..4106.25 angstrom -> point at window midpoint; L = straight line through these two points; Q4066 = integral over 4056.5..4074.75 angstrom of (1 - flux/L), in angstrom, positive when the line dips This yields -4.25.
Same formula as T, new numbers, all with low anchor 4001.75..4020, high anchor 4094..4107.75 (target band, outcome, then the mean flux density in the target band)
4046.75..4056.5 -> -0.17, 19.2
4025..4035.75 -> -0.11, 19.2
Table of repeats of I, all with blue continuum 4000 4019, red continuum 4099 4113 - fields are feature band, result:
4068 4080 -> -3.63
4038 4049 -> -1.67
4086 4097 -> -1.99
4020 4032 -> -0.40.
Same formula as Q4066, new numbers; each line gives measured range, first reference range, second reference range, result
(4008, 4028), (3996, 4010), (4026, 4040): 0.7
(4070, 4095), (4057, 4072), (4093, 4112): -2.2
